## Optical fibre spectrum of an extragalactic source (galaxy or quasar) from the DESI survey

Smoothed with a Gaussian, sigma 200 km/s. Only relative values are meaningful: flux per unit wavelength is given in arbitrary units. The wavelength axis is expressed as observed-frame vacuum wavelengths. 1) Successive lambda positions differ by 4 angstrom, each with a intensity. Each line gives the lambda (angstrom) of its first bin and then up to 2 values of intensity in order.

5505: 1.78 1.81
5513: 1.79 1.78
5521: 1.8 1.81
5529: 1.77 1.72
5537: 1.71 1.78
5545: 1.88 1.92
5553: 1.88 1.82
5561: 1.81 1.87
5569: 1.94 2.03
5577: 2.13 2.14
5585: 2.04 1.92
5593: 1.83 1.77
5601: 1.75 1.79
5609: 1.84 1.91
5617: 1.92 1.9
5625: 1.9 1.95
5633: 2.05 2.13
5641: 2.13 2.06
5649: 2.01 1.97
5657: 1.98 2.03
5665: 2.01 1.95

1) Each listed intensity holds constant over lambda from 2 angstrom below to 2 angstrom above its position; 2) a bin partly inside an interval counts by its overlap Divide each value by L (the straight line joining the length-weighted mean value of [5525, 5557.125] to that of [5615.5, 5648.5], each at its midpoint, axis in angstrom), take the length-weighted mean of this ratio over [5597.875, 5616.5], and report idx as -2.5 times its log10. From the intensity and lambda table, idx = 0.07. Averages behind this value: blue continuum 1.81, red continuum 2.01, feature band 1.83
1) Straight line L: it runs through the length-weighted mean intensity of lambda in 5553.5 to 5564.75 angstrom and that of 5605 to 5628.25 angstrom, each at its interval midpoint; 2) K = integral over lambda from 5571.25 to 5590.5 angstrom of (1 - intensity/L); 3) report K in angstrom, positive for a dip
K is -2.1 angstrom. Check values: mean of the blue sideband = 1.83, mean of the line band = 2.06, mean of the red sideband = 1.89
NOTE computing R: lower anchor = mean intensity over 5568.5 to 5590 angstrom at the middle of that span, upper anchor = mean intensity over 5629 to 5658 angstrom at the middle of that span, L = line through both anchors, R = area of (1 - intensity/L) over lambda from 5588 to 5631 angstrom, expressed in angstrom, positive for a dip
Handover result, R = 3.9 angstrom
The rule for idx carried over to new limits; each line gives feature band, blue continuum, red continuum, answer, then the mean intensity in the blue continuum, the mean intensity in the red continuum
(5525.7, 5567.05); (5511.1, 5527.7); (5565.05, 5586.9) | 0.06 mag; 1.79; 2.04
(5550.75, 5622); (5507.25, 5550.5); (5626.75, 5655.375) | 0.01 mag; 1.8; 2.04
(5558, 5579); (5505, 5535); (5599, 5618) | -0.08 mag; 1.78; 1.84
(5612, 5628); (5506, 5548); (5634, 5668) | 0.04 mag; 1.79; 2.04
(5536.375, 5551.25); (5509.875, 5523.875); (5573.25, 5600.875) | 0.01 mag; 1.79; 1.96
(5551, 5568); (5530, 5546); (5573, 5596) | 0.01 mag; 1.77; 2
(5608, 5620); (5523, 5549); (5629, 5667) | 0.04 mag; 1.79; 2.04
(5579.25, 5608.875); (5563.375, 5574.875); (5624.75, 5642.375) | 0.05 mag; 1.95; 2.04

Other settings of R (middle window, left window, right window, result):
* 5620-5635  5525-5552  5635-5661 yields 0.3 angstrom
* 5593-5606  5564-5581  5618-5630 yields 1.2 angstrom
